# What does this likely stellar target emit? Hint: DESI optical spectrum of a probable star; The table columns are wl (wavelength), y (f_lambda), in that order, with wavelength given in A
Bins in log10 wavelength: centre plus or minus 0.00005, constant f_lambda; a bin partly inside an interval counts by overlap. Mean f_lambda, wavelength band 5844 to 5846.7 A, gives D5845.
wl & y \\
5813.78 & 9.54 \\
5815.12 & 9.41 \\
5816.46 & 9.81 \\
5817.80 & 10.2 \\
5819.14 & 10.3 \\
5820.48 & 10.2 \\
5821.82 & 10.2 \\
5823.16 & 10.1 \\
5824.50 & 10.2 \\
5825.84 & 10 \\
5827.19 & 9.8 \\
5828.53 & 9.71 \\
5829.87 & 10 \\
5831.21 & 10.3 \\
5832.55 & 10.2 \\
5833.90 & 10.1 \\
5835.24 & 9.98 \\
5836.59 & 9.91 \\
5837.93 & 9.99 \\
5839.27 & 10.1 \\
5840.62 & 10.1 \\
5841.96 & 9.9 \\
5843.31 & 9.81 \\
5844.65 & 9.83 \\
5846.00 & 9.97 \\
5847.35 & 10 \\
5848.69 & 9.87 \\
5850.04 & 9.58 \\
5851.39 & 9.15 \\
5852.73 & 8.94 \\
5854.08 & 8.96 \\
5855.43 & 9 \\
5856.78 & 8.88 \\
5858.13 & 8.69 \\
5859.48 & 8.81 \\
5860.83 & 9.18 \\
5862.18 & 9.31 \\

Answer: 9.87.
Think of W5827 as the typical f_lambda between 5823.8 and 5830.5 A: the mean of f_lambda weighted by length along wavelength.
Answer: 9.94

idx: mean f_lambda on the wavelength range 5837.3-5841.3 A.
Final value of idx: 10.1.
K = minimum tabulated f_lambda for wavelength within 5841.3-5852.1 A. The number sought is 9.15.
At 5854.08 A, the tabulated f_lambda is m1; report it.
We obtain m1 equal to 8.96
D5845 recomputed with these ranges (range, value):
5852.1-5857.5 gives 8.93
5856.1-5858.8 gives 8.78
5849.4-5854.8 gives 9.15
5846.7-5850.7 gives 9.82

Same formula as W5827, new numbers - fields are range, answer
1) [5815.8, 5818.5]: 10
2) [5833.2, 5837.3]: 9.98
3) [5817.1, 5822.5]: 10.2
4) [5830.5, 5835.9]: 10.1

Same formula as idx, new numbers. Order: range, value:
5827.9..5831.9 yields 10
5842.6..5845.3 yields 9.82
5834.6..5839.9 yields 10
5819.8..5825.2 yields 10.2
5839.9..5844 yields 9.94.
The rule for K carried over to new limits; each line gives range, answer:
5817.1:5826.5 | 10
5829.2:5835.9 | 9.98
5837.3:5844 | 9.81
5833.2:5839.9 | 9.91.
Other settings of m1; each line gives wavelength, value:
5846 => 9.97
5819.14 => 10.3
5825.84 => 10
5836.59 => 9.91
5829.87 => 10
